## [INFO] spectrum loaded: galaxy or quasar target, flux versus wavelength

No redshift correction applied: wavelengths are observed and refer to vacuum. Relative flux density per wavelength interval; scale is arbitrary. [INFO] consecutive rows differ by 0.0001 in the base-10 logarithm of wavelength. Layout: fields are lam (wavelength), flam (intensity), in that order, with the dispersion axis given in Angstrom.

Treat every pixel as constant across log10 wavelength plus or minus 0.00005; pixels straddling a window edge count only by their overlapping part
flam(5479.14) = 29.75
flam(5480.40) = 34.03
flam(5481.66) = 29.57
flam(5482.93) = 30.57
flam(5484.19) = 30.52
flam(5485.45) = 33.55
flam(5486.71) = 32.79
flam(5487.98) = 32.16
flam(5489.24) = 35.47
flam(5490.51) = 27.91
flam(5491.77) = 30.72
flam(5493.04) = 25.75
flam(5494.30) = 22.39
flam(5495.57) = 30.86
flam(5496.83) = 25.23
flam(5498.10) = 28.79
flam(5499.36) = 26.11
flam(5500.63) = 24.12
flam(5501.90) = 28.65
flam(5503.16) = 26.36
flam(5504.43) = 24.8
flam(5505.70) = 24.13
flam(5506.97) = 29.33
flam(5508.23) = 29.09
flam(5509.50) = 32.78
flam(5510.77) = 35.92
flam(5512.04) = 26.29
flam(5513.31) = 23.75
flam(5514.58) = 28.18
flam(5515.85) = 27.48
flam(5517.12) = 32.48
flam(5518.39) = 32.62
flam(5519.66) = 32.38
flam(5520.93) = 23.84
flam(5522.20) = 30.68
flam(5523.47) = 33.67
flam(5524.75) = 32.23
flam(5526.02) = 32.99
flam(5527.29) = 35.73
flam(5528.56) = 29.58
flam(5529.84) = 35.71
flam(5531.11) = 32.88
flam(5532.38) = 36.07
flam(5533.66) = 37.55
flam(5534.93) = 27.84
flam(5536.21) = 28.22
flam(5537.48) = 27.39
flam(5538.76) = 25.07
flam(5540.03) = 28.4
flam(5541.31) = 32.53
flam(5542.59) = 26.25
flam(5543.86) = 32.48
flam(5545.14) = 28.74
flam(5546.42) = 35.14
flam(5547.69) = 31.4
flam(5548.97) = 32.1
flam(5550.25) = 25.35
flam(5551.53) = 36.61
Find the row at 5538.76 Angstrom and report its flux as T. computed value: 25.07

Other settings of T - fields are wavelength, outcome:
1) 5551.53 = 36.61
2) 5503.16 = 26.36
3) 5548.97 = 32.1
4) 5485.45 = 33.55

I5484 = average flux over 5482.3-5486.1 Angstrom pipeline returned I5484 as 31.6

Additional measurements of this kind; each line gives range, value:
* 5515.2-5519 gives 30.8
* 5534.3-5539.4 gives 27.1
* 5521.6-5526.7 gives 32.4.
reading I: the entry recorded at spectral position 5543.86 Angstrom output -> 32.48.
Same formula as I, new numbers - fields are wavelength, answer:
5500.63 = 24.12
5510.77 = 35.92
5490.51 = 27.91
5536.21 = 28.22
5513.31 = 23.75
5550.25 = 25.35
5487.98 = 32.16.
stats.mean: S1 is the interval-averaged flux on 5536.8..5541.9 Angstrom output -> 28.3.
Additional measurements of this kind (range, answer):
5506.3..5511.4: 31.7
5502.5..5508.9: 26.8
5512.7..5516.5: 26.5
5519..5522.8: 29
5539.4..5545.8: 29.7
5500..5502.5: 26.3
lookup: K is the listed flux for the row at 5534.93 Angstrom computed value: 27.84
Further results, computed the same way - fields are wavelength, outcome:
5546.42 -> 35.14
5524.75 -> 32.23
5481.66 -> 29.57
